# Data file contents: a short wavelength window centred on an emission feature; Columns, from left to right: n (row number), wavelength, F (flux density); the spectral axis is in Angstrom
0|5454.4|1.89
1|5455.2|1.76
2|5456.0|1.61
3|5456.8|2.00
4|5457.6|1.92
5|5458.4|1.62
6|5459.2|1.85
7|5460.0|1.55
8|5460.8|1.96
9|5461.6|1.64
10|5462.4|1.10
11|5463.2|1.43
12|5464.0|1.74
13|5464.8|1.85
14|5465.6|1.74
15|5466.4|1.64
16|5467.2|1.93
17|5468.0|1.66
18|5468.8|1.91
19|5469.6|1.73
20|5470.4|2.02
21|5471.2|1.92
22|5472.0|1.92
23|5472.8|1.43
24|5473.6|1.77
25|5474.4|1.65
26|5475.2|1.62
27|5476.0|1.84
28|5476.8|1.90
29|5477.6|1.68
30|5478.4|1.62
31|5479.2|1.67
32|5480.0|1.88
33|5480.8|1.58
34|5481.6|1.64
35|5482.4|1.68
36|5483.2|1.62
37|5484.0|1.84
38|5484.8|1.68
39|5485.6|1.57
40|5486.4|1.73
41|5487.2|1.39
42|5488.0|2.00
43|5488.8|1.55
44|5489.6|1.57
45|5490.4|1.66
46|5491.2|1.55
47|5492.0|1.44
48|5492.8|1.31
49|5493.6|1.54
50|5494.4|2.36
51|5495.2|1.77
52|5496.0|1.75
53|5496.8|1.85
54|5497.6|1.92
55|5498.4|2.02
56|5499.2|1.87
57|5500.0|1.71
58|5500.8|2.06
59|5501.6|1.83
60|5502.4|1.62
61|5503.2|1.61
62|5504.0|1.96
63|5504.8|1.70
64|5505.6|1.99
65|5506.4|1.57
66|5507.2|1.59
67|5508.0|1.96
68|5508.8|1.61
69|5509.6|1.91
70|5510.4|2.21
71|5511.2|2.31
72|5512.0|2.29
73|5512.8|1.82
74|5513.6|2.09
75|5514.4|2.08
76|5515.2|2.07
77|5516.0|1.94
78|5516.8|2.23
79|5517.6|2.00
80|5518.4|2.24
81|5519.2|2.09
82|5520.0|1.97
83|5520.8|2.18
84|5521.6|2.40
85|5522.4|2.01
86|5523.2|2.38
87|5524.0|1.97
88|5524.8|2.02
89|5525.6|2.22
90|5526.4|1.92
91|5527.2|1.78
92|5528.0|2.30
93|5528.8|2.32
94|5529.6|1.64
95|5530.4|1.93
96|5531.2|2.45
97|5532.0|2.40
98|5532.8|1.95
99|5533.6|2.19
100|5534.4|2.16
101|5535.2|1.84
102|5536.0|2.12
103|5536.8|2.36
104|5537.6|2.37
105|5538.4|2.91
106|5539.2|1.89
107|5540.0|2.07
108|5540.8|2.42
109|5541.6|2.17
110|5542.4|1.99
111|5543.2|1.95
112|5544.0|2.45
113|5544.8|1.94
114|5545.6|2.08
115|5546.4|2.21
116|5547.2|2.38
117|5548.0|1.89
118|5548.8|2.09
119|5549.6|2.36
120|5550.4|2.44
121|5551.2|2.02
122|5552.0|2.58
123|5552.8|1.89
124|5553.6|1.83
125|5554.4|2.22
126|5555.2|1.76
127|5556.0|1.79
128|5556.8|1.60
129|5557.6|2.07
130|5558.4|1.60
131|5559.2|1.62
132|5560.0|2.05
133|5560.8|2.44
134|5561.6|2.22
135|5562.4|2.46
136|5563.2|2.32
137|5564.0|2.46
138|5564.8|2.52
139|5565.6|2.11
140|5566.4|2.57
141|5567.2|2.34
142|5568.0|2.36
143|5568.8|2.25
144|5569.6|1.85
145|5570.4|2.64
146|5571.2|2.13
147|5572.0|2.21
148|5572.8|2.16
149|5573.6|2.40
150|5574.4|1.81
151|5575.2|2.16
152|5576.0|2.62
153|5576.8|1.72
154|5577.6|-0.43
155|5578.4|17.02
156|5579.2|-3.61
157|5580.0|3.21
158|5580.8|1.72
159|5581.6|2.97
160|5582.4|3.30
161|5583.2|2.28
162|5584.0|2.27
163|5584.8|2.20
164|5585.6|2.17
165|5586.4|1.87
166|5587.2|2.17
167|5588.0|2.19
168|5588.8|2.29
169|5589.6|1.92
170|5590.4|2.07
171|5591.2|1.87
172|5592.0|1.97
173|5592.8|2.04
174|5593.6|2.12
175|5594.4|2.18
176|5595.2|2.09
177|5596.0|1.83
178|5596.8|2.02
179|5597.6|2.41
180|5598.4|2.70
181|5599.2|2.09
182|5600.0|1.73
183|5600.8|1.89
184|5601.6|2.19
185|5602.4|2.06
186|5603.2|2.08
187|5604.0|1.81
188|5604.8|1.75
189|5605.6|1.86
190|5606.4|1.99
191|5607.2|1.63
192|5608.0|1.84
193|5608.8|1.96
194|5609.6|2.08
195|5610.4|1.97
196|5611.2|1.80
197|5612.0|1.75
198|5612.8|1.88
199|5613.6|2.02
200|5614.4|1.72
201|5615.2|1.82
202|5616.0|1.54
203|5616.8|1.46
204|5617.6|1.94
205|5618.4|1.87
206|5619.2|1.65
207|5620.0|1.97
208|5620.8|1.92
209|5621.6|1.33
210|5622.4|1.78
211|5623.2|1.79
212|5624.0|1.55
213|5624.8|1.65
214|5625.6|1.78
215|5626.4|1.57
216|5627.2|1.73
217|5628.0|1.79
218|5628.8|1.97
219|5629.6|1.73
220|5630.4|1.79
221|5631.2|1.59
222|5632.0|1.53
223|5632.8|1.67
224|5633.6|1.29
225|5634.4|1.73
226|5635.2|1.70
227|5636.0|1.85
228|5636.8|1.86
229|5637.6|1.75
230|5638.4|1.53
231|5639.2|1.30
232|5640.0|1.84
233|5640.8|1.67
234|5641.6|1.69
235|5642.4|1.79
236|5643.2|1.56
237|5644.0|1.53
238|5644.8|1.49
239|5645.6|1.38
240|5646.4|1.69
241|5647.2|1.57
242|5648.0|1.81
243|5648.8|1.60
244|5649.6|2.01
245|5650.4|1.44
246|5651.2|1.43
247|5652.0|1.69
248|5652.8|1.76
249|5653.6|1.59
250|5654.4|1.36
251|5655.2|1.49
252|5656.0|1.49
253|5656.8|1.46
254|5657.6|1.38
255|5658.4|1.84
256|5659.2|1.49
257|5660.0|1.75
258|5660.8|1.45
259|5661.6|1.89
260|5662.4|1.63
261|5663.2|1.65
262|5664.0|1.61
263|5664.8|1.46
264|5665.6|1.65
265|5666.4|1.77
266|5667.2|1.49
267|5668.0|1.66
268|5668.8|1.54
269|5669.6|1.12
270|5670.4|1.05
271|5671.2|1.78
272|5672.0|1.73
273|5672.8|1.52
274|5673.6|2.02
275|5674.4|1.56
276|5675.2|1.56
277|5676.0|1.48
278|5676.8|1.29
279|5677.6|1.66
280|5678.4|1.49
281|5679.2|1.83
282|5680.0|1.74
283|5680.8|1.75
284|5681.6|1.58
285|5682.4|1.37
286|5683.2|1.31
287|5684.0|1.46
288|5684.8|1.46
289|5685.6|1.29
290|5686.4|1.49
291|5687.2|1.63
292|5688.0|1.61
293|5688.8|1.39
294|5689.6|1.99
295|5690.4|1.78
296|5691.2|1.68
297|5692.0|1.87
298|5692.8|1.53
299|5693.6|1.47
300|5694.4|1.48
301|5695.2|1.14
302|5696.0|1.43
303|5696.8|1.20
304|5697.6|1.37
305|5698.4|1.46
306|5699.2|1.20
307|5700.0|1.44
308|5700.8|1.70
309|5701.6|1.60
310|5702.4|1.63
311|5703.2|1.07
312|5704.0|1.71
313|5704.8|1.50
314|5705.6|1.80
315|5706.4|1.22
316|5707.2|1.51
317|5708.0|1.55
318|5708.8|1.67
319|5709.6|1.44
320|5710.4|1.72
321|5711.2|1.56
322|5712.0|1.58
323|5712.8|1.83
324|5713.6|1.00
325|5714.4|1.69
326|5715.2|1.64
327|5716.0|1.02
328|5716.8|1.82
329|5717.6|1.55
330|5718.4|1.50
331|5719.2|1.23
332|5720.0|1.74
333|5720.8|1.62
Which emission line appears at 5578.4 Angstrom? C III] 1909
